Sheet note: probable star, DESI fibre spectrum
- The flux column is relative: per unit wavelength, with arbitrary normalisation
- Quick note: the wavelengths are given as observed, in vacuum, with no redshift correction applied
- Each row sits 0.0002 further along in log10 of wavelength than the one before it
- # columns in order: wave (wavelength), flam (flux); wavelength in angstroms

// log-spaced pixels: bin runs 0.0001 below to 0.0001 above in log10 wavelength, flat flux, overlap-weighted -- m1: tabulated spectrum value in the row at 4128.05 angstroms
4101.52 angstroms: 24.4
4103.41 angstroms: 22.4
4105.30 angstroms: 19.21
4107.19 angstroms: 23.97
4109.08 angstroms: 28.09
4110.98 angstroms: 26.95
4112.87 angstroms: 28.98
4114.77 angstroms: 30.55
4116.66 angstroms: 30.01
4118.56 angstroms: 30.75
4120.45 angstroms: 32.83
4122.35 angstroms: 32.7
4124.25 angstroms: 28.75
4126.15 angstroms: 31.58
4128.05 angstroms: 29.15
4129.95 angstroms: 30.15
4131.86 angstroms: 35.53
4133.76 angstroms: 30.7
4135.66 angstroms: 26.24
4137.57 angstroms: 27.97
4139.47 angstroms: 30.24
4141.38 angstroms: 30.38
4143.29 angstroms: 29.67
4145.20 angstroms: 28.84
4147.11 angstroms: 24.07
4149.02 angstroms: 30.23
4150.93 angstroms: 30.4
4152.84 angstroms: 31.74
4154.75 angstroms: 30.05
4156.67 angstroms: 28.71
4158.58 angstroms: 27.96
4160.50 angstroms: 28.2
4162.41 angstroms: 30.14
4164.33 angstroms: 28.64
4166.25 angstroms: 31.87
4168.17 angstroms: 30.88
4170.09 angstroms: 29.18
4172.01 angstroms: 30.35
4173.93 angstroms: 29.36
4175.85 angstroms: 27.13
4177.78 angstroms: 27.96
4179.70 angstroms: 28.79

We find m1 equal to 29.15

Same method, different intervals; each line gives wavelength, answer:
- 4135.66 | 26.24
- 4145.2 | 28.84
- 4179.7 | 28.79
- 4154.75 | 30.05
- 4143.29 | 29.67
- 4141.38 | 30.38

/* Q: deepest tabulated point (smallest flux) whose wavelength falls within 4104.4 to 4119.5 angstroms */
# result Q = 19.21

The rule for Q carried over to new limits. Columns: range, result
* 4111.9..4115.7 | 28.98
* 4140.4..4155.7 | 24.07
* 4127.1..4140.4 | 26.24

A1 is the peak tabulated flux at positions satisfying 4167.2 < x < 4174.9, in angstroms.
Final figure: 30.88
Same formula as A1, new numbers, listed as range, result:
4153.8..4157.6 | 30.05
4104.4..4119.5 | 30.75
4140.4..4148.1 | 30.38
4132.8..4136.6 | 30.7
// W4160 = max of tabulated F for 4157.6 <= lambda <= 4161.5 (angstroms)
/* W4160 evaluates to 28.2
